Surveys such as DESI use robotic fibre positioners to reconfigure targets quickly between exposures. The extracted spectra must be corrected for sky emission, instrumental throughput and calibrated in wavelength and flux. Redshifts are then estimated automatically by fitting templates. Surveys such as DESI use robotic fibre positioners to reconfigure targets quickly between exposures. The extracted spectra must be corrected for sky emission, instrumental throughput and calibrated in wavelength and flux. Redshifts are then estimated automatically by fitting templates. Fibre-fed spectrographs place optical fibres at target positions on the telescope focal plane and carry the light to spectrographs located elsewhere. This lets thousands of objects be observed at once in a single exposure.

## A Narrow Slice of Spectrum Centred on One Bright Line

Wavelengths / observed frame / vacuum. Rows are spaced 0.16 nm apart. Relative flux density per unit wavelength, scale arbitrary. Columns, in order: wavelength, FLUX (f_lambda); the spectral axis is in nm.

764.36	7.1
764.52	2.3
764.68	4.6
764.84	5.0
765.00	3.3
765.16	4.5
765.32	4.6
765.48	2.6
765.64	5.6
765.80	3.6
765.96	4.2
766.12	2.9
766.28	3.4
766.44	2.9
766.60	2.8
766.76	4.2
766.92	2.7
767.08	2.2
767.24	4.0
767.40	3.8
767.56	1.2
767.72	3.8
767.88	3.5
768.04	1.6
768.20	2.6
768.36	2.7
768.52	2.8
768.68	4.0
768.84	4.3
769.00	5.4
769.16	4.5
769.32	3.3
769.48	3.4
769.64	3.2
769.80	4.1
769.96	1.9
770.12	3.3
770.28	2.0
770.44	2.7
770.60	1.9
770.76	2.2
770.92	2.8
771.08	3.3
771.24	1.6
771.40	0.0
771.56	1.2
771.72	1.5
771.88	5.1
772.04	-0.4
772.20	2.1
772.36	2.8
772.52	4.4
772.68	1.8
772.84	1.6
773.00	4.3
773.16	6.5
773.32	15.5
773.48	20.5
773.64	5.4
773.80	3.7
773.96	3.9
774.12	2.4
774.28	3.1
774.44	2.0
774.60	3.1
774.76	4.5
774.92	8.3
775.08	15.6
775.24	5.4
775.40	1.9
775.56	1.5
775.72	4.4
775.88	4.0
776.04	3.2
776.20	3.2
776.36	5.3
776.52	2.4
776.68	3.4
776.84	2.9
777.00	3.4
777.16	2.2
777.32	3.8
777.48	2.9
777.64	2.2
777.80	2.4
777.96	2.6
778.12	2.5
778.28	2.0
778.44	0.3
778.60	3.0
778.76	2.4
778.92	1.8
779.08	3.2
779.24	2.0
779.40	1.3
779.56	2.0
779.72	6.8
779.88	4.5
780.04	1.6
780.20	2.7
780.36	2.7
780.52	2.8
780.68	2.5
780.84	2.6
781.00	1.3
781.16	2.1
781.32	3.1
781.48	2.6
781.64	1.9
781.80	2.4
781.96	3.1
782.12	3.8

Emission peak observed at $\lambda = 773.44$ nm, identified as [S II]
